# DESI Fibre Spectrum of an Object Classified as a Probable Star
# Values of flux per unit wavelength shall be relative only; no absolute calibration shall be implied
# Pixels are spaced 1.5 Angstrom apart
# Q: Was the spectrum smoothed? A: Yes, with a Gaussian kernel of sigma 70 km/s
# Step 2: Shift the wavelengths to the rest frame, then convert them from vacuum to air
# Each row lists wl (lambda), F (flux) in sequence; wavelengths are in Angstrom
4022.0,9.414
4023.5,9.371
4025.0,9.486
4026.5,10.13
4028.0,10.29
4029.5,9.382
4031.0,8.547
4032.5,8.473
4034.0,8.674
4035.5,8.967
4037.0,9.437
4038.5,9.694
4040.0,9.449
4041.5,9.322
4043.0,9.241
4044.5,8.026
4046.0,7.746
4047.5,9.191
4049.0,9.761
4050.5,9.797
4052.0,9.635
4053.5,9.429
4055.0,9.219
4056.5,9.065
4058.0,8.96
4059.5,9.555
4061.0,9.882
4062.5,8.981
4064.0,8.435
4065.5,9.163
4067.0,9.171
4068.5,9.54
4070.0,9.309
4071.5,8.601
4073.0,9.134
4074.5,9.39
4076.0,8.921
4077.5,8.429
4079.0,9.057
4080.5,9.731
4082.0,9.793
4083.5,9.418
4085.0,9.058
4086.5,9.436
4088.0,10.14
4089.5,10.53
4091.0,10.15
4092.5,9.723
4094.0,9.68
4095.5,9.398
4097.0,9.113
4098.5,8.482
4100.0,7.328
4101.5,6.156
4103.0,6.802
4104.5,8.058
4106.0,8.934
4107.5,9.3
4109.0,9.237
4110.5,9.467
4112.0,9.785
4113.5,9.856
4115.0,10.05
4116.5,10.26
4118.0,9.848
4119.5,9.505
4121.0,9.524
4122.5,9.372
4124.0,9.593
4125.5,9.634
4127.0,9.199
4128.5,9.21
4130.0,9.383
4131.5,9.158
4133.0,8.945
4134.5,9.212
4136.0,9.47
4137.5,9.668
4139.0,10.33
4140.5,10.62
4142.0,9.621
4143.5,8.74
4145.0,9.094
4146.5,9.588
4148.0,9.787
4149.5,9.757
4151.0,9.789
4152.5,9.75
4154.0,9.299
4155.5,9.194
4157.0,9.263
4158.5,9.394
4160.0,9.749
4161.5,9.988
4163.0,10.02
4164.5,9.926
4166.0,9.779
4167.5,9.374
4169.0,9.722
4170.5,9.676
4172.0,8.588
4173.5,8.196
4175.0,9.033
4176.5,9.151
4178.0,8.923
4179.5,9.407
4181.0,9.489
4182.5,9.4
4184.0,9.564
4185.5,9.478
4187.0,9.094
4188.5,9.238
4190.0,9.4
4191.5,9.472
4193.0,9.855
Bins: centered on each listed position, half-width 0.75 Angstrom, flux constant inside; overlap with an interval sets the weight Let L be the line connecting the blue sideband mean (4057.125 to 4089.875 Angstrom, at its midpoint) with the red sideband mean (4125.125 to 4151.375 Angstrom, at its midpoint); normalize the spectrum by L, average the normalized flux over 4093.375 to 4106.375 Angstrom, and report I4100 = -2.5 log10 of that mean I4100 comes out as 0.15 mag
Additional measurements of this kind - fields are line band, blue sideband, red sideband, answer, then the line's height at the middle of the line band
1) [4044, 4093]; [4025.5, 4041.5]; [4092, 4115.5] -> -0.03 mag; 9.06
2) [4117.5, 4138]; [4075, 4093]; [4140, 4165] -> 0.02 mag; 9.58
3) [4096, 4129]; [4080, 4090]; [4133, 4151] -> 0.07 mag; 9.66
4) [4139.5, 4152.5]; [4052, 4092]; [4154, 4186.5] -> -0.03 mag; 9.38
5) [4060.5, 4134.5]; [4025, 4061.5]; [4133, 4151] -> 0.03 mag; 9.44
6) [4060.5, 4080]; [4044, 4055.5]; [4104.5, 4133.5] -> 0.02 mag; 9.22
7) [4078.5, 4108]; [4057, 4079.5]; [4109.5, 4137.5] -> 0.03 mag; 9.29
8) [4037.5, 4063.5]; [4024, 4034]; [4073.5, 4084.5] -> 0.01 mag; 9.29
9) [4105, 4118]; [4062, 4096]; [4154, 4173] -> -0.02 mag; 9.42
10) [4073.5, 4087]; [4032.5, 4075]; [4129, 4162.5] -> 0.00 mag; 9.27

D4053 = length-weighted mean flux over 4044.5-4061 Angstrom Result 9.21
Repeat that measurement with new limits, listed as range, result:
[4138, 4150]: 9.69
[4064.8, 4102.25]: 9.15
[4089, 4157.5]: 9.32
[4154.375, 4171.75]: 9.61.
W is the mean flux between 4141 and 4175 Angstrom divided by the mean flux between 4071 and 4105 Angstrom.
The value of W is 1.1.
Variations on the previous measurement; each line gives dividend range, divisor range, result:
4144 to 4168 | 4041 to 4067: 1.05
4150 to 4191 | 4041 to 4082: 1.03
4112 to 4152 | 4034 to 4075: 1.04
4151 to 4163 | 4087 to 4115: 1.06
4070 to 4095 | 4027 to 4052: 1.03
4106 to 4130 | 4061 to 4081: 1.05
